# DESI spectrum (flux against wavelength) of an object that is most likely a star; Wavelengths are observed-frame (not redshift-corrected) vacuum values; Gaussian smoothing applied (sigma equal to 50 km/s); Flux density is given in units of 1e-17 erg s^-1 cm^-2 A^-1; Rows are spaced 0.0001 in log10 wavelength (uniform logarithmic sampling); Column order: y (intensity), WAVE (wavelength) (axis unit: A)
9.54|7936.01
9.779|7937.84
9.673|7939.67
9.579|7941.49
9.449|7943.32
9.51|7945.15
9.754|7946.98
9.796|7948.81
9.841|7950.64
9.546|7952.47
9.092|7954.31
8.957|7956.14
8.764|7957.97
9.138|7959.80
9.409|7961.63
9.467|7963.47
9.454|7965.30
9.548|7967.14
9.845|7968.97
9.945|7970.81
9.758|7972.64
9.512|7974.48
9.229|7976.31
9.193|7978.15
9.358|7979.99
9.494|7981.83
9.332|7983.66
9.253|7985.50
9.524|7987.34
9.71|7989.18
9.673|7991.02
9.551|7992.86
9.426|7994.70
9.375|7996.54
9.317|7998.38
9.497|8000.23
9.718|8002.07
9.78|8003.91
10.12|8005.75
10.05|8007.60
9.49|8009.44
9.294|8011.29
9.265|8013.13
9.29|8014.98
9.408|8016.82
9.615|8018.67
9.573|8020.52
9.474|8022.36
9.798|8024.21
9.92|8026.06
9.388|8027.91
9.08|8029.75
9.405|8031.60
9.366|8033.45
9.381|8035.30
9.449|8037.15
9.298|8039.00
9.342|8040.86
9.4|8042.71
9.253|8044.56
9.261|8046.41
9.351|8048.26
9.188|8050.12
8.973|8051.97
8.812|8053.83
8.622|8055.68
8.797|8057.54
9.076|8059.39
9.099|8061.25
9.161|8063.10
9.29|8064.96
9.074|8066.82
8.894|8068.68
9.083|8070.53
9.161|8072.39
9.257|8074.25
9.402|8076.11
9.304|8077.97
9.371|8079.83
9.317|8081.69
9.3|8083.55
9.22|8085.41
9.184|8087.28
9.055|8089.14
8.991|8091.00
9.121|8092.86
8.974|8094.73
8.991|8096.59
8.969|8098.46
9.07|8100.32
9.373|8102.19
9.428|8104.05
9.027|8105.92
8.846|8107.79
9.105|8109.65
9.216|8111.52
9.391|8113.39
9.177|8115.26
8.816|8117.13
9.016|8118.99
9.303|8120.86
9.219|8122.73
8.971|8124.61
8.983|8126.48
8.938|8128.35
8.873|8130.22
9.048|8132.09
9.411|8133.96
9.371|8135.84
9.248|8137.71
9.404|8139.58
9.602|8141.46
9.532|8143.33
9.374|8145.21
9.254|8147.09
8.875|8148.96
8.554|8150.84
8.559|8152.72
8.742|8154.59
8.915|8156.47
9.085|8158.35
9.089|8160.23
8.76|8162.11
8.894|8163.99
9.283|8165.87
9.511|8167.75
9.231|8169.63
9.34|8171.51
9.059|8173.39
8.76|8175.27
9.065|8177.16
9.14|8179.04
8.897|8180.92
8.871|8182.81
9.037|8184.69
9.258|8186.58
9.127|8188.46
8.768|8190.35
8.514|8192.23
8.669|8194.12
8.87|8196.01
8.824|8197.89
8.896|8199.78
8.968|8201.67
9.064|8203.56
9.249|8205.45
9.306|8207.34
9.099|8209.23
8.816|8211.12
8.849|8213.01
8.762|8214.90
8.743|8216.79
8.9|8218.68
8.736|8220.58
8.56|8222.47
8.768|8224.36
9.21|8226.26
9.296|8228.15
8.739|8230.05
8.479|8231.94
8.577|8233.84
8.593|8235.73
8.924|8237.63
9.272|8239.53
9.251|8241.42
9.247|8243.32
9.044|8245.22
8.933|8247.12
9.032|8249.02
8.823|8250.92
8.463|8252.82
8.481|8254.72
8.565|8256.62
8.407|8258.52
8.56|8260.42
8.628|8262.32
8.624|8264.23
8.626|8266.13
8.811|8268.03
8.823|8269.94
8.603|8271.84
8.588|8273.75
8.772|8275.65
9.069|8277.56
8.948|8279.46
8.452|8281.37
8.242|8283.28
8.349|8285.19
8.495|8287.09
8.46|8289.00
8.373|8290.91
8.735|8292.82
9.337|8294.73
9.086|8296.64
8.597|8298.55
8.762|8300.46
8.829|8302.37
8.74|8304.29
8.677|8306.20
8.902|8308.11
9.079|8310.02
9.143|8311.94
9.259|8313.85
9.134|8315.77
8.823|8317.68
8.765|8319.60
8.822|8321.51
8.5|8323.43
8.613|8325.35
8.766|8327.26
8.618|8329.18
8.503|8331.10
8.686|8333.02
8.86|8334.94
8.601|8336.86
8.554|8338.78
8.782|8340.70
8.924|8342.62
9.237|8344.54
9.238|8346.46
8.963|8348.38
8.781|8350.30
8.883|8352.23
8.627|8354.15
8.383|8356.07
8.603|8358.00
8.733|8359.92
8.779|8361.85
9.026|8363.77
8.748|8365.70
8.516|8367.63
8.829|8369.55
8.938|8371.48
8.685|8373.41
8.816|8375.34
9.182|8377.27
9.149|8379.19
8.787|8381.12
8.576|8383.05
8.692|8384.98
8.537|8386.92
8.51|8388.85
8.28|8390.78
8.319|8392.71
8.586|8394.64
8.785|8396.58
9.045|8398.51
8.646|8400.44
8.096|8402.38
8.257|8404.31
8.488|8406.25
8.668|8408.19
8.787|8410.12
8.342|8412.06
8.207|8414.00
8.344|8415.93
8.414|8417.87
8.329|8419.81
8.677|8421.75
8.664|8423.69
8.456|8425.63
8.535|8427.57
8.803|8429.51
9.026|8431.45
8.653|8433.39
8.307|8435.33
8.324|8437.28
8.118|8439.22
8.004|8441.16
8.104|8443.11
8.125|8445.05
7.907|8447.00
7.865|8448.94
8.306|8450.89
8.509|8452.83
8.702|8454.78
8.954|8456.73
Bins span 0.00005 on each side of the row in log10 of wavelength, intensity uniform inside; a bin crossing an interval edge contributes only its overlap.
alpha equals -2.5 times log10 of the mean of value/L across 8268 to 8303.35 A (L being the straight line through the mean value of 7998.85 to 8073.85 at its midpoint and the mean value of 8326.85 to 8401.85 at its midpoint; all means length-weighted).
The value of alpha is 0.02 mag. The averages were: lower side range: 9.34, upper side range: 8.74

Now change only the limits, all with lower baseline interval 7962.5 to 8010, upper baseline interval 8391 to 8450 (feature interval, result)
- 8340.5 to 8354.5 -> -0.04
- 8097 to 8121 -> 0.01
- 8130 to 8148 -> -0.02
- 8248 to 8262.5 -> 0.03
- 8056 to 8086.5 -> 0.02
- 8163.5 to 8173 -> -0.02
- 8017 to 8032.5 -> -0.01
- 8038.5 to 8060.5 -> 0.03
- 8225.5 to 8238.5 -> 0.01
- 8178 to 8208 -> 0.01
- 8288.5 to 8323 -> -0.02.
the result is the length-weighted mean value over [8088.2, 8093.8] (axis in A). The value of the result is 9.06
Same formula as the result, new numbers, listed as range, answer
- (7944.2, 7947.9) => 9.63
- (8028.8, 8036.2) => 9.32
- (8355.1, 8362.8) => 8.62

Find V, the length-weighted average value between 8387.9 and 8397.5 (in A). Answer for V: 8.49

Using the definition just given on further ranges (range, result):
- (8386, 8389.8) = 8.53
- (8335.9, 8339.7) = 8.58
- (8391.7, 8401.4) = 8.68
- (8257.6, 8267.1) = 8.57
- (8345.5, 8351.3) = 8.99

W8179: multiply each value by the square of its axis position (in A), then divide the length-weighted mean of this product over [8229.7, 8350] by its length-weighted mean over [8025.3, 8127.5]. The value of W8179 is 1.0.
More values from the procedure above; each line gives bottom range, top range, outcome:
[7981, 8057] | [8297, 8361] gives 1.01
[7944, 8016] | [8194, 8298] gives 0.99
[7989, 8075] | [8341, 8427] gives 1.01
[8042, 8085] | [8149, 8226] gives 1.01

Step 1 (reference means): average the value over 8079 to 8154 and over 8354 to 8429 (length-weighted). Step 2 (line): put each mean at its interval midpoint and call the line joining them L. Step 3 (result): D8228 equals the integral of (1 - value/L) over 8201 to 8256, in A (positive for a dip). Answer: 0.1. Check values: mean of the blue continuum 9.13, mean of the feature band 8.9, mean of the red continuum 8.62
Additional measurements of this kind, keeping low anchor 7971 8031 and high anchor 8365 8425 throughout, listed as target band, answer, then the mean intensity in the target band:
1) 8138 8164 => 0.3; 9.05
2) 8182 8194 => 0.2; 8.91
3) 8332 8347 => -0.2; 8.85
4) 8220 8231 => 0.1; 8.89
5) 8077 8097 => 0.3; 9.17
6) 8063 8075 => 0.3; 9.13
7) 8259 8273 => 0.4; 8.66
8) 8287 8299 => 0.1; 8.75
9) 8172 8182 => 0.1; 9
